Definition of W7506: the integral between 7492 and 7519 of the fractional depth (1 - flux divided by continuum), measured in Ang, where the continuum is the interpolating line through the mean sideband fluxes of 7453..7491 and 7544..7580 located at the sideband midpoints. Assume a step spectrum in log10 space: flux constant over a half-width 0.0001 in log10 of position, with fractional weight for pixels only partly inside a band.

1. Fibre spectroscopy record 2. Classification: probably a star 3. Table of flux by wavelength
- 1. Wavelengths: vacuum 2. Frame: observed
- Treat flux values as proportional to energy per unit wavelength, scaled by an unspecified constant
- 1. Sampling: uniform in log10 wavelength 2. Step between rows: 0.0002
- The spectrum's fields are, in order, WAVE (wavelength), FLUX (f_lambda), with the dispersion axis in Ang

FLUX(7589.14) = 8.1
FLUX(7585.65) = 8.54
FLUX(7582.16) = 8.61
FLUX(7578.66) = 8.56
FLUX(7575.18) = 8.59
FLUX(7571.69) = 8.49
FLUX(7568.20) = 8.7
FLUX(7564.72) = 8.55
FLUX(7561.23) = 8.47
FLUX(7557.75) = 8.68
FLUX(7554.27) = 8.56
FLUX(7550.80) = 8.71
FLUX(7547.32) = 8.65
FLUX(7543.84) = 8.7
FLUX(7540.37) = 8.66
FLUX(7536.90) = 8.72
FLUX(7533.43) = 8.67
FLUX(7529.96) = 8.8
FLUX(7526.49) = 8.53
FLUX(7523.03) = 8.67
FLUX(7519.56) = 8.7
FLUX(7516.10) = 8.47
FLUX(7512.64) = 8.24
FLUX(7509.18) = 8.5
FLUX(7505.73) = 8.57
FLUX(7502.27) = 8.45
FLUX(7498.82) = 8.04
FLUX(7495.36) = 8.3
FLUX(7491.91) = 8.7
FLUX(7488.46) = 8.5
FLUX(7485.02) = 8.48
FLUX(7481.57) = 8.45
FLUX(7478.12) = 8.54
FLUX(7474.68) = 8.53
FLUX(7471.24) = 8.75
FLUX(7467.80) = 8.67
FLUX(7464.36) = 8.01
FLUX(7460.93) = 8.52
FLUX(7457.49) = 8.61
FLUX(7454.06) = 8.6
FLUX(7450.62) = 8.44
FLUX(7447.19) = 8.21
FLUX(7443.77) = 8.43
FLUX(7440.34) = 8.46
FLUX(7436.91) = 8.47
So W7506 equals 0.5 Ang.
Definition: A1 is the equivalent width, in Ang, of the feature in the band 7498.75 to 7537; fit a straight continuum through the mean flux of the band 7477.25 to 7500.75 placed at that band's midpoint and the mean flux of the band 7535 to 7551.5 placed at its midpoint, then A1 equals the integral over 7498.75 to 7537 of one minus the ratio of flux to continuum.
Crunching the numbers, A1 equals 0.1 Ang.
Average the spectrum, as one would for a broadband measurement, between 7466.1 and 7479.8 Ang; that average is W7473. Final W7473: 8.63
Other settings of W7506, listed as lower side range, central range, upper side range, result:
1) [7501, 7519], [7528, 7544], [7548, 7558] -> -0.2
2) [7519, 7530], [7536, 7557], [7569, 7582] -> -0.1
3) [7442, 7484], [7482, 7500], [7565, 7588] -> 0.2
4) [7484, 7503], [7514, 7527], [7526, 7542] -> 0.0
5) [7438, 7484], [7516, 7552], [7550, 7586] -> -0.5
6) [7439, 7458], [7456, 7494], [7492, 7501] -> -0.8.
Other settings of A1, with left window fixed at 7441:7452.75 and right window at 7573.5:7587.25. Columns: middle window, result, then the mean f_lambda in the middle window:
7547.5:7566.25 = -0.13 Ang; 8.6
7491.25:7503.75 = 0.16 Ang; 8.34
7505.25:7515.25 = 0.06 Ang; 8.43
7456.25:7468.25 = -0.03 Ang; 8.42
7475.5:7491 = -0.14 Ang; 8.51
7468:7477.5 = -0.25 Ang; 8.64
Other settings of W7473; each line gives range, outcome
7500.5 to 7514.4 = 8.44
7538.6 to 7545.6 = 8.68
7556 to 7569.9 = 8.6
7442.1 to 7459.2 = 8.46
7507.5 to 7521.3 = 8.47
